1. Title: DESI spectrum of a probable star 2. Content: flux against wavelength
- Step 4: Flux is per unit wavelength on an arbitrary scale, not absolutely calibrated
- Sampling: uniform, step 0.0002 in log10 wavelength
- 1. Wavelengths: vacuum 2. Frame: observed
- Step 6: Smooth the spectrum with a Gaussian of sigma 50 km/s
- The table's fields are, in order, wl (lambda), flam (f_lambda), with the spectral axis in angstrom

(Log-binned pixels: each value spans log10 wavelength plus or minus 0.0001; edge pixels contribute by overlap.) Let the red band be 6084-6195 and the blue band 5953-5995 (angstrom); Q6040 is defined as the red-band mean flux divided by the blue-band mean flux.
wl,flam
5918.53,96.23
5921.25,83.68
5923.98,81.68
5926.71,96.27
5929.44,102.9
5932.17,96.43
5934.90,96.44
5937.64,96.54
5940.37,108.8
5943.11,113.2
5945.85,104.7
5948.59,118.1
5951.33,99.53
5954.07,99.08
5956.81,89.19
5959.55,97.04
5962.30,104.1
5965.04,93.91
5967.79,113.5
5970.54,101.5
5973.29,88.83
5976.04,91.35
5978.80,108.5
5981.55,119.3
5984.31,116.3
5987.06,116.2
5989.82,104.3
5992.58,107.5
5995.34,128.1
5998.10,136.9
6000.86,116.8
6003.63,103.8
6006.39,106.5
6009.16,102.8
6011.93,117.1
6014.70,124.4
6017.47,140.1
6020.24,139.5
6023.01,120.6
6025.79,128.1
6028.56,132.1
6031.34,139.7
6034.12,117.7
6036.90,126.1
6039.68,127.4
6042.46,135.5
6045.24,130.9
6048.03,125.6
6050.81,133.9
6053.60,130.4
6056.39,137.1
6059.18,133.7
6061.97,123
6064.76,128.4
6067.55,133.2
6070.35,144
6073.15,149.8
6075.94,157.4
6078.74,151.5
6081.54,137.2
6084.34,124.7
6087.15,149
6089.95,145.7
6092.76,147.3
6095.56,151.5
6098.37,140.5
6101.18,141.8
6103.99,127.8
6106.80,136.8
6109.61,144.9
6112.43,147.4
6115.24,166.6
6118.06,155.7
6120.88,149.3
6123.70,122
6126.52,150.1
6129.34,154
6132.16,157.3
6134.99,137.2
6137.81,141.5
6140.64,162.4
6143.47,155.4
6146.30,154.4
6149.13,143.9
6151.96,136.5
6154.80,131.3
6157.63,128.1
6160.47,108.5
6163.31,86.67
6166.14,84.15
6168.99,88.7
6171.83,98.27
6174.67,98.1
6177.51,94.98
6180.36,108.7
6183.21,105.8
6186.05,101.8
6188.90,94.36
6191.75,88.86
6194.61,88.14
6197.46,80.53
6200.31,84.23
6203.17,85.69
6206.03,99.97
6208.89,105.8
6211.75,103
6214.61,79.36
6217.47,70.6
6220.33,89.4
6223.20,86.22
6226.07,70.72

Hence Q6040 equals 1.2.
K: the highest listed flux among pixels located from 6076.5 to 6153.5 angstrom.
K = 166.6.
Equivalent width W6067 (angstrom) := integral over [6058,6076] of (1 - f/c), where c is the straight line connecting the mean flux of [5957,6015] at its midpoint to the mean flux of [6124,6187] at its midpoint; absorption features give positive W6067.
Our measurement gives -3.3 angstrom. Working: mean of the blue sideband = 109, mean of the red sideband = 124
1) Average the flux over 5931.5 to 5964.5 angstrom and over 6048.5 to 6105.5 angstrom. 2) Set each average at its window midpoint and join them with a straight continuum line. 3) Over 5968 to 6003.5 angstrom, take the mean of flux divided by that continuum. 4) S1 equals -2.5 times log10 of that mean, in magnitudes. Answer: 0.017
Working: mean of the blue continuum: 102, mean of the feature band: 111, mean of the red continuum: 139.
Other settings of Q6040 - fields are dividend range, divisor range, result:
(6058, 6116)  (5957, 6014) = 1.31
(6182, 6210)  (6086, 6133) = 0.64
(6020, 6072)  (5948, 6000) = 1.22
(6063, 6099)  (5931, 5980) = 1.41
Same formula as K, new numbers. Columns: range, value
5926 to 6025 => 140.1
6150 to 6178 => 136.5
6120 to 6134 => 157.3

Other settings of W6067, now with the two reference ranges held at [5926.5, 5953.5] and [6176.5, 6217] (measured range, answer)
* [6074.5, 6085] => -4.9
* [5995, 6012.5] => -2.4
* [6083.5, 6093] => -4.3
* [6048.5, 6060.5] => -4.1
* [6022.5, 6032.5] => -3.1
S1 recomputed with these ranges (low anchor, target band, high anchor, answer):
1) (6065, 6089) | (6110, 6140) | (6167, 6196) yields -0.218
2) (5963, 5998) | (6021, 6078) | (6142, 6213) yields -0.230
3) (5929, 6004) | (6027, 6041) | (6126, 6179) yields -0.135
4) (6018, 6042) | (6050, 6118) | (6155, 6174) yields -0.197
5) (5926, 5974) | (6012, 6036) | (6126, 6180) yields -0.173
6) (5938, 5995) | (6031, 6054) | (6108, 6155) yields -0.038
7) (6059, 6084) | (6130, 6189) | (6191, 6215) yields -0.123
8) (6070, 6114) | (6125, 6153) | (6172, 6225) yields -0.229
